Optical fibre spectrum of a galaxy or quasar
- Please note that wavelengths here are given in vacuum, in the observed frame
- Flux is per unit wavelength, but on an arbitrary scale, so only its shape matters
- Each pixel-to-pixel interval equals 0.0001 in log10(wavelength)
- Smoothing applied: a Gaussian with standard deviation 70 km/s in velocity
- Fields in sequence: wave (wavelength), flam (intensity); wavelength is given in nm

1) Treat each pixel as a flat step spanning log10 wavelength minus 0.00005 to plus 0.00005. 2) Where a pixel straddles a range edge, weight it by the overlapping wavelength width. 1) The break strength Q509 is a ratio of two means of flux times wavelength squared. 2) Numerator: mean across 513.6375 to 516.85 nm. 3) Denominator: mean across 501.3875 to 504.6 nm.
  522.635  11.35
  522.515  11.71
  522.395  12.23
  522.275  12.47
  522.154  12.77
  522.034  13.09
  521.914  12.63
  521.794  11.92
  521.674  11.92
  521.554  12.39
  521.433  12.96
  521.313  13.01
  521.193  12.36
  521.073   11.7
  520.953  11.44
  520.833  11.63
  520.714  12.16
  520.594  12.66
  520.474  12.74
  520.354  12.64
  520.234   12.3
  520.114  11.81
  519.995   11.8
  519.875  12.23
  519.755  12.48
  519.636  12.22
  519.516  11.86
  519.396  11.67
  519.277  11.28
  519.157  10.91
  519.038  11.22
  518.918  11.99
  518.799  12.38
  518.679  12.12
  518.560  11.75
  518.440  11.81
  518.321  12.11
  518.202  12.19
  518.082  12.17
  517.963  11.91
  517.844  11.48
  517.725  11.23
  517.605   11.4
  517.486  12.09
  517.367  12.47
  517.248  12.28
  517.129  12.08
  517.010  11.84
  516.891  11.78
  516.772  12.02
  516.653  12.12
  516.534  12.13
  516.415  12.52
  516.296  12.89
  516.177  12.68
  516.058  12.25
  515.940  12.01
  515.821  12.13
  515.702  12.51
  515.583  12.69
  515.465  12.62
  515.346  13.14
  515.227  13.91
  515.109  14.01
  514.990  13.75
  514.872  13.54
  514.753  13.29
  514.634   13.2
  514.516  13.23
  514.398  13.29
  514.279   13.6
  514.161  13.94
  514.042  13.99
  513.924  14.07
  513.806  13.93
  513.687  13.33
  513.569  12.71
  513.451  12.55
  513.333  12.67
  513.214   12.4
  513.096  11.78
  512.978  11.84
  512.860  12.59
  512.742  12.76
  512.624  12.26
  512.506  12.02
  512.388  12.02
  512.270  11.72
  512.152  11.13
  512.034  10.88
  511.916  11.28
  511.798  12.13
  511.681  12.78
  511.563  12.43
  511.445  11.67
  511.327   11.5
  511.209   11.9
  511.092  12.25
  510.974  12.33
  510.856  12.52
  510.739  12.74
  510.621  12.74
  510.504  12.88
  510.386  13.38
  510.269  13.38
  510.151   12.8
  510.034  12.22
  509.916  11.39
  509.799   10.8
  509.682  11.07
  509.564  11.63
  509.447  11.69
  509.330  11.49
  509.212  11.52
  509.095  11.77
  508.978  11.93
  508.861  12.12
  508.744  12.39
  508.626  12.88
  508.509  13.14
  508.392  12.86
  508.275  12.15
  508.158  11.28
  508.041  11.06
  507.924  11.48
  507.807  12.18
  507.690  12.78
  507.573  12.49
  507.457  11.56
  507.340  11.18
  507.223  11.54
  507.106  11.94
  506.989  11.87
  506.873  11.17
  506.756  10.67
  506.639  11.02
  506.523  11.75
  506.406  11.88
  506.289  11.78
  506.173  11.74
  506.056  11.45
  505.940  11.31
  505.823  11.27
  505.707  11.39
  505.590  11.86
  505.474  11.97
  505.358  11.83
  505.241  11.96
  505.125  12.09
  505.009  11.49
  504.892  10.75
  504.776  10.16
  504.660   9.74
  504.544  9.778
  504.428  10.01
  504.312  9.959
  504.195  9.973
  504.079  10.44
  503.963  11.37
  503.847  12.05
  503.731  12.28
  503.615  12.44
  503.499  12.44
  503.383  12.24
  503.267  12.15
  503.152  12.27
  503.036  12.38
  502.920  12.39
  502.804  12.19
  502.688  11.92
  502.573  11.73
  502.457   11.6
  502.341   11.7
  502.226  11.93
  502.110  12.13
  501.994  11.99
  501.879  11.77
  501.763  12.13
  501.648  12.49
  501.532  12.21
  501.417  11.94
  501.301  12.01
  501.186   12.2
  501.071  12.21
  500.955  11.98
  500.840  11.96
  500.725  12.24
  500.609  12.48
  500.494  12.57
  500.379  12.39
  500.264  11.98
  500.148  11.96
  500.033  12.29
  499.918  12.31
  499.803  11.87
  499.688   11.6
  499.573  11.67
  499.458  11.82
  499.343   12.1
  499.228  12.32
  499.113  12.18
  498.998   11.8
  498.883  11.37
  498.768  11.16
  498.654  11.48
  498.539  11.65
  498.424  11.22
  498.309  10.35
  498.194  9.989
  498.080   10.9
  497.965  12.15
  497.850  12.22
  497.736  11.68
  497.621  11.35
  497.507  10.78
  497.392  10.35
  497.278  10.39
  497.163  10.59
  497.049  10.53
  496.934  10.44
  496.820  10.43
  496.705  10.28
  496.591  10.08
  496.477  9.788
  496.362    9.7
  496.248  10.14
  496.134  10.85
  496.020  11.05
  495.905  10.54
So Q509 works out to 1.17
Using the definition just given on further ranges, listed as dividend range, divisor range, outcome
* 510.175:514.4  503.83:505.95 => 1.17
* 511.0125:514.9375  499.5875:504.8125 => 1.11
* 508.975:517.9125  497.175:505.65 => 1.12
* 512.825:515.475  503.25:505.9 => 1.22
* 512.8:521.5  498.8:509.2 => 1.11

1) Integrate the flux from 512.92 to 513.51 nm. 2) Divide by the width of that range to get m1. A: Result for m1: 12.2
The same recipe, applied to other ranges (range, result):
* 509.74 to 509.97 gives 11.1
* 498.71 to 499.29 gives 11.8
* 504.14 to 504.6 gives 9.92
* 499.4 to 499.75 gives 11.7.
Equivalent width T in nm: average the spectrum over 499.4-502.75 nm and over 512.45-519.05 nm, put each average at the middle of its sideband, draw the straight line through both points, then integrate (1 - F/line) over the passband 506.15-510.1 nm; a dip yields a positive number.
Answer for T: 0.16 nm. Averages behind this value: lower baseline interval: 12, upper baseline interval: 12.6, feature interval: 11.8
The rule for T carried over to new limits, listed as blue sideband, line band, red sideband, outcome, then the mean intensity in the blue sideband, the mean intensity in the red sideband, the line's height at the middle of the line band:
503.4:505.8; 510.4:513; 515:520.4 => -0.09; 11.2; 12.2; 11.7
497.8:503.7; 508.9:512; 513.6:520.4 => 0.04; 11.9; 12.5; 12.2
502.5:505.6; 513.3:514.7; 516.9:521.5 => -0.19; 11.5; 12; 11.8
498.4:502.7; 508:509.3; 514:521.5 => 0.01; 12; 12.4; 12.2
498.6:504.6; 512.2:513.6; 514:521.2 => -0.01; 11.8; 12.3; 12.2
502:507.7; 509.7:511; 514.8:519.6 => -0.06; 11.5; 12.2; 11.8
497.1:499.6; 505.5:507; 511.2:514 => 0.05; 11.3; 12.3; 11.9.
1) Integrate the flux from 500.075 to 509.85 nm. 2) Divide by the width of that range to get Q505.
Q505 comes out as 11.7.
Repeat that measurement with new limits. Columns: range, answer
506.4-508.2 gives 11.6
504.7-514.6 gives 12.1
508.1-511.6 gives 12.2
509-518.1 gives 12.4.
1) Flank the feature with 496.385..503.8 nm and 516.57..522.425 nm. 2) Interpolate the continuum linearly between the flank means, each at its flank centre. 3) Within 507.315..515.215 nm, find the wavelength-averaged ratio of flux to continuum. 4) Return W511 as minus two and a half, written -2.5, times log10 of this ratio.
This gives -0.04 mag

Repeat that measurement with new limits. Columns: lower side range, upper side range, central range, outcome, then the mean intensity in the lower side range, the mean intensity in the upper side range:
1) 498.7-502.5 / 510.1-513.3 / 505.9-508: 0.04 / 12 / 12.2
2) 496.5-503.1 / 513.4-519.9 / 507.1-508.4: 0.02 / 11.6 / 12.5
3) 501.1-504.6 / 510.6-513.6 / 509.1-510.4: 0.01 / 11.7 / 12.1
